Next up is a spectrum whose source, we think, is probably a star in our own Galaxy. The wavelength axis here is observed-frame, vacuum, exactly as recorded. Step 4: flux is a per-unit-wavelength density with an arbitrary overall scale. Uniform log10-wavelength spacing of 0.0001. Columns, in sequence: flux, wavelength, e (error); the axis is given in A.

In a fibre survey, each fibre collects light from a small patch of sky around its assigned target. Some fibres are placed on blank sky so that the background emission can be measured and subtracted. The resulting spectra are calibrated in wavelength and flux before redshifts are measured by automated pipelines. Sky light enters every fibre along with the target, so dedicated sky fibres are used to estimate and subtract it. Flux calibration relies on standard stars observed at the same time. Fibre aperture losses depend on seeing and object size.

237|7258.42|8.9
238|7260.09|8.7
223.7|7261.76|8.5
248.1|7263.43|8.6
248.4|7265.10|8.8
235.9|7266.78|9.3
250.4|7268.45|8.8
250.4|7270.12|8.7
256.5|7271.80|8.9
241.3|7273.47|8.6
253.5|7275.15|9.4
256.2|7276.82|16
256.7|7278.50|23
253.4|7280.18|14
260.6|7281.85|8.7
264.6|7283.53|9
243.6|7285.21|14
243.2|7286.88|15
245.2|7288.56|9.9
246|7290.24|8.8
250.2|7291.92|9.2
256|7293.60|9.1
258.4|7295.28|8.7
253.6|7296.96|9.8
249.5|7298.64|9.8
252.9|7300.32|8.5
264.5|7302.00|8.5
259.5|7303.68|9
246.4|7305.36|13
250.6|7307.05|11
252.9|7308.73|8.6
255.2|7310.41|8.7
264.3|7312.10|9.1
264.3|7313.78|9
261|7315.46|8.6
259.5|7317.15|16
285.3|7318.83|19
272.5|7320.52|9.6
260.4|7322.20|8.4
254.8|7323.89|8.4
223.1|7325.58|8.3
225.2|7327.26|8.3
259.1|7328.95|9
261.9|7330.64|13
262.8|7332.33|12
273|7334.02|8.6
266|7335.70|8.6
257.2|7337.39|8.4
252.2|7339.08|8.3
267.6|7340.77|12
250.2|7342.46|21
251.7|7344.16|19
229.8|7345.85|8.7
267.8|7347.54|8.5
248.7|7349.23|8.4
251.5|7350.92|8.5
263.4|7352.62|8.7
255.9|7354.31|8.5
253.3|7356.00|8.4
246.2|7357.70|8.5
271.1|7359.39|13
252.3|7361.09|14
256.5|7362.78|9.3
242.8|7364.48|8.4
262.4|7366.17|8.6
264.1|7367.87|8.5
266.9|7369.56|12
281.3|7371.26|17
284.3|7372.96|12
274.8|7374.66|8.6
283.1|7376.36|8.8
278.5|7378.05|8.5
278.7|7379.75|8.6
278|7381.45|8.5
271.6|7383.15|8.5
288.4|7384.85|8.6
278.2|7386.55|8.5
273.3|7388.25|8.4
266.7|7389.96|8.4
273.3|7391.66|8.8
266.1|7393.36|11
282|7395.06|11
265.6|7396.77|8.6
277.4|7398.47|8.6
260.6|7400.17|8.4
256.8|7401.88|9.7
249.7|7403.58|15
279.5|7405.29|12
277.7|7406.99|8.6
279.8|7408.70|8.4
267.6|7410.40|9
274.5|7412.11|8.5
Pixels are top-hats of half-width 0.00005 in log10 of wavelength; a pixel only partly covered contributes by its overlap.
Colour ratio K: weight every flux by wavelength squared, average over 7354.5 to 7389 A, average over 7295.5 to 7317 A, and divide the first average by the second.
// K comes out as 1.07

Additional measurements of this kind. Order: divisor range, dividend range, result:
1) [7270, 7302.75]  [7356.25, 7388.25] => 1.09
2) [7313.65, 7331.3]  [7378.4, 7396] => 1.09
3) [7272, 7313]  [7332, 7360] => 1.03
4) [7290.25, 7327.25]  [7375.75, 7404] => 1.09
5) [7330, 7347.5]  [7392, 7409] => 1.06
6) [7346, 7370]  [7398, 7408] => 1.05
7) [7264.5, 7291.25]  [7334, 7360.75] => 1.04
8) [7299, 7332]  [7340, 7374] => 1.02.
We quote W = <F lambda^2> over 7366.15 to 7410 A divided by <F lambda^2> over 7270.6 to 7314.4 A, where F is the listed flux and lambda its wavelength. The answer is 1.11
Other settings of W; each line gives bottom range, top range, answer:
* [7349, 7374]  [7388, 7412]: 1.05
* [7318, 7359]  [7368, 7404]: 1.08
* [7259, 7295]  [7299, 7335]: 1.05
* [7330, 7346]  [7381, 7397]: 1.08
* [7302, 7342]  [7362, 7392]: 1.07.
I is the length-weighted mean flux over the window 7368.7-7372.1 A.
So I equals 274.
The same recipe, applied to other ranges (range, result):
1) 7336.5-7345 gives 256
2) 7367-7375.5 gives 274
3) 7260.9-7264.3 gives 237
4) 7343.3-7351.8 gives 250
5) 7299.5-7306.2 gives 256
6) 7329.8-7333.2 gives 262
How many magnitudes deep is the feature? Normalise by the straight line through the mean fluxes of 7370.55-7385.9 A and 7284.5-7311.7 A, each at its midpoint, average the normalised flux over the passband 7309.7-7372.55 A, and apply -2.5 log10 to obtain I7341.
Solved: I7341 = 0.04 mag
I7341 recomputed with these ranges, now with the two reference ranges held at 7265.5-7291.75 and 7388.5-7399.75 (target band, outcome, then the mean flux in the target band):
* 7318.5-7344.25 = 0.012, 257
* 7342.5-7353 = 0.050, 251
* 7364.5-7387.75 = -0.027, 275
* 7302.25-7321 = -0.019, 261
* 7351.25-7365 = 0.040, 255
